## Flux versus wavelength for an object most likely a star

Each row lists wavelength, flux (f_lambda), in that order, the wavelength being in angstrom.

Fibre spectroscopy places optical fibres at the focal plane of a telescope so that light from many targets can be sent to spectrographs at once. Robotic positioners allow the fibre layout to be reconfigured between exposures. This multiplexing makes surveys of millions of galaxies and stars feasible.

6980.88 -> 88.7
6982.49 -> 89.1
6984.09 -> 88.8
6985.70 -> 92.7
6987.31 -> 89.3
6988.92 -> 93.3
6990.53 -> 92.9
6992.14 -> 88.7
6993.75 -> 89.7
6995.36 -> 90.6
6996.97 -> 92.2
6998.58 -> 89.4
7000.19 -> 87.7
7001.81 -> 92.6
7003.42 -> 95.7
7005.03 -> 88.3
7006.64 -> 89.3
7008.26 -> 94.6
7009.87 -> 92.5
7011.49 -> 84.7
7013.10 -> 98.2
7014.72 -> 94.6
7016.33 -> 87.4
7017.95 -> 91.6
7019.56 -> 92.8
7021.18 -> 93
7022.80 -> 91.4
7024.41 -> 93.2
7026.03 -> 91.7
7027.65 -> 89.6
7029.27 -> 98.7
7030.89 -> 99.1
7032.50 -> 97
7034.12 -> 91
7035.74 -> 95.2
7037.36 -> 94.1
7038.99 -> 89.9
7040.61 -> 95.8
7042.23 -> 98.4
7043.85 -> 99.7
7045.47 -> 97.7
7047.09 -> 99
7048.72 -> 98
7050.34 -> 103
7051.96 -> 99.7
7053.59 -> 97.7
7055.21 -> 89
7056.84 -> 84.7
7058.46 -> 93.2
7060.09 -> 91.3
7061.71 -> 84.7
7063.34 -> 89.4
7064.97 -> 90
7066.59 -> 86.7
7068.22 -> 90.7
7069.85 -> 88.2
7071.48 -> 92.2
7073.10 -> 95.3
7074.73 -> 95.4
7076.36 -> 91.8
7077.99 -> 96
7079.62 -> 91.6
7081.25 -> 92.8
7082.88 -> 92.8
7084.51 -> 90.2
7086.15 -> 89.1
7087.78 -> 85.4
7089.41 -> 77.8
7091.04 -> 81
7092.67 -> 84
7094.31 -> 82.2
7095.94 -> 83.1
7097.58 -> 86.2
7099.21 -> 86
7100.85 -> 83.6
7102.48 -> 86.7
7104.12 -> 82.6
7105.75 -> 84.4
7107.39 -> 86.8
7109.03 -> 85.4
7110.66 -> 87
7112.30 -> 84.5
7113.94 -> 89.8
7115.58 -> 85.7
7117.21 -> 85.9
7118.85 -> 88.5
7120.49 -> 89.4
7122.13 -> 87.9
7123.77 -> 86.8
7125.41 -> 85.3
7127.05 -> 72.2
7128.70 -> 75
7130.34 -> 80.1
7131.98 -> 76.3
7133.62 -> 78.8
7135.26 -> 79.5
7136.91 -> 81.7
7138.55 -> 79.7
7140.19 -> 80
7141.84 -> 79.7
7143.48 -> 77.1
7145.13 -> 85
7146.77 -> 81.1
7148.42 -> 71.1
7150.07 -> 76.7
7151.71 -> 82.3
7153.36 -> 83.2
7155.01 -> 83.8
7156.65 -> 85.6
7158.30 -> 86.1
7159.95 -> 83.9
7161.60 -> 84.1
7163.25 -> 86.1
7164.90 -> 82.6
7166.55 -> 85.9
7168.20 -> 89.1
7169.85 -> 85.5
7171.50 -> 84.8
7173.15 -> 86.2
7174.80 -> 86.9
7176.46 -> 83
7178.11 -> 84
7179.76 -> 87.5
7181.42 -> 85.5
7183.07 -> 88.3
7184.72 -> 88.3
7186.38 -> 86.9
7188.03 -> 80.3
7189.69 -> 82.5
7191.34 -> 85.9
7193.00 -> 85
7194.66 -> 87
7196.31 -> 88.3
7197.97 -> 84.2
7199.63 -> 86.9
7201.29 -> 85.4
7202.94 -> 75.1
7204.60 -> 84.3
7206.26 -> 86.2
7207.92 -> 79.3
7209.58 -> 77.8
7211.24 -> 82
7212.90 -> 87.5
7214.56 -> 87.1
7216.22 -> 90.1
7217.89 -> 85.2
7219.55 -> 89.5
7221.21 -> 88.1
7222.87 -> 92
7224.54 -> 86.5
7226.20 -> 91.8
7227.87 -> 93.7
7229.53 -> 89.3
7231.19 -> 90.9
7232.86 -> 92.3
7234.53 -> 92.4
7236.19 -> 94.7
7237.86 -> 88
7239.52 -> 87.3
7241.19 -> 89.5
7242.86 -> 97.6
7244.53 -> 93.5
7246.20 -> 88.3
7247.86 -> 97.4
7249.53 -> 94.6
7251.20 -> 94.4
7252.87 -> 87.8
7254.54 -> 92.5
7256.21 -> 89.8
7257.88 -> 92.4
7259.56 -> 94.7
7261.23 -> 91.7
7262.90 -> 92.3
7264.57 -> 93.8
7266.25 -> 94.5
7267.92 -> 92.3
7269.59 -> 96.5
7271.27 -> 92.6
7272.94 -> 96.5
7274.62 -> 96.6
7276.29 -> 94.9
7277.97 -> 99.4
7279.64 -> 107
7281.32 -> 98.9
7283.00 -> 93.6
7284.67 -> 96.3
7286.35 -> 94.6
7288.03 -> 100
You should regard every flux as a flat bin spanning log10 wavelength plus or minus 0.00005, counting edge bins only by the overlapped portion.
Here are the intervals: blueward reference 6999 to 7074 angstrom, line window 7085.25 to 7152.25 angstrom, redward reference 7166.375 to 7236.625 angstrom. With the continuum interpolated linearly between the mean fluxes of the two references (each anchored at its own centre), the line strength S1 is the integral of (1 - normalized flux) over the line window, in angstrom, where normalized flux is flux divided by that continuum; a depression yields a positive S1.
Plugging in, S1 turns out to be 5.3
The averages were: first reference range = 93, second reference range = 86.6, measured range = 82.7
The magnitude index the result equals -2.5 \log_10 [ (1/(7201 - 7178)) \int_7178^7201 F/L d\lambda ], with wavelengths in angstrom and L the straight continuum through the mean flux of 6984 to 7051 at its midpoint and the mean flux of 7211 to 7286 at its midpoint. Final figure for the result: 0.08 mag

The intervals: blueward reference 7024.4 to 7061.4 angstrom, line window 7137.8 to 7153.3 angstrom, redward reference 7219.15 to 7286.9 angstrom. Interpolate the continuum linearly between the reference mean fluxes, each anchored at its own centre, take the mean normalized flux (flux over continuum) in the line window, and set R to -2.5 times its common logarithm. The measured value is 0.18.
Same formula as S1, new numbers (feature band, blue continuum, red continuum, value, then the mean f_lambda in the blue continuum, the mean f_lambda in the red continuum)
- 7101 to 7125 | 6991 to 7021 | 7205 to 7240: 0.9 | 91.2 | 88.1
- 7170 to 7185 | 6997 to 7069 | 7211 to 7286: 1.1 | 93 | 92.5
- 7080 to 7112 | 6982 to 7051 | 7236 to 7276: 2.5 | 93.1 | 92.9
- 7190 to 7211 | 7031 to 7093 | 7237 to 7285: 2.2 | 92.2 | 93.9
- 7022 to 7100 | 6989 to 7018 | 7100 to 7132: -3.5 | 91.2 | 84.4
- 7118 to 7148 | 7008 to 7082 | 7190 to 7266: 3.3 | 93.3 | 89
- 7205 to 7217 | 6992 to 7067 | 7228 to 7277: 1.1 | 92.9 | 92.7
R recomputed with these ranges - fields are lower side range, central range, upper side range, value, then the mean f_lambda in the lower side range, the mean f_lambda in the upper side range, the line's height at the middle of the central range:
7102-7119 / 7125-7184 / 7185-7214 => 0.034 mag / 86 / 83.9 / 85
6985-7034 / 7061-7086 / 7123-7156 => -0.063 mag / 92.1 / 79.8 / 86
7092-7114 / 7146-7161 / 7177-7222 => 0.046 mag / 85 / 85.1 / 85.1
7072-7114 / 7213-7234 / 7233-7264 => 0.021 mag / 87.4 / 92.2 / 91.4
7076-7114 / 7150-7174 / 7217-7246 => 0.049 mag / 86.6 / 90.6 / 88.6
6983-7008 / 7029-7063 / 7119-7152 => -0.094 mag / 90.8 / 80.4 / 87.1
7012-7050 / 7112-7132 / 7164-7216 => 0.065 mag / 94.7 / 84.9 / 89.1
